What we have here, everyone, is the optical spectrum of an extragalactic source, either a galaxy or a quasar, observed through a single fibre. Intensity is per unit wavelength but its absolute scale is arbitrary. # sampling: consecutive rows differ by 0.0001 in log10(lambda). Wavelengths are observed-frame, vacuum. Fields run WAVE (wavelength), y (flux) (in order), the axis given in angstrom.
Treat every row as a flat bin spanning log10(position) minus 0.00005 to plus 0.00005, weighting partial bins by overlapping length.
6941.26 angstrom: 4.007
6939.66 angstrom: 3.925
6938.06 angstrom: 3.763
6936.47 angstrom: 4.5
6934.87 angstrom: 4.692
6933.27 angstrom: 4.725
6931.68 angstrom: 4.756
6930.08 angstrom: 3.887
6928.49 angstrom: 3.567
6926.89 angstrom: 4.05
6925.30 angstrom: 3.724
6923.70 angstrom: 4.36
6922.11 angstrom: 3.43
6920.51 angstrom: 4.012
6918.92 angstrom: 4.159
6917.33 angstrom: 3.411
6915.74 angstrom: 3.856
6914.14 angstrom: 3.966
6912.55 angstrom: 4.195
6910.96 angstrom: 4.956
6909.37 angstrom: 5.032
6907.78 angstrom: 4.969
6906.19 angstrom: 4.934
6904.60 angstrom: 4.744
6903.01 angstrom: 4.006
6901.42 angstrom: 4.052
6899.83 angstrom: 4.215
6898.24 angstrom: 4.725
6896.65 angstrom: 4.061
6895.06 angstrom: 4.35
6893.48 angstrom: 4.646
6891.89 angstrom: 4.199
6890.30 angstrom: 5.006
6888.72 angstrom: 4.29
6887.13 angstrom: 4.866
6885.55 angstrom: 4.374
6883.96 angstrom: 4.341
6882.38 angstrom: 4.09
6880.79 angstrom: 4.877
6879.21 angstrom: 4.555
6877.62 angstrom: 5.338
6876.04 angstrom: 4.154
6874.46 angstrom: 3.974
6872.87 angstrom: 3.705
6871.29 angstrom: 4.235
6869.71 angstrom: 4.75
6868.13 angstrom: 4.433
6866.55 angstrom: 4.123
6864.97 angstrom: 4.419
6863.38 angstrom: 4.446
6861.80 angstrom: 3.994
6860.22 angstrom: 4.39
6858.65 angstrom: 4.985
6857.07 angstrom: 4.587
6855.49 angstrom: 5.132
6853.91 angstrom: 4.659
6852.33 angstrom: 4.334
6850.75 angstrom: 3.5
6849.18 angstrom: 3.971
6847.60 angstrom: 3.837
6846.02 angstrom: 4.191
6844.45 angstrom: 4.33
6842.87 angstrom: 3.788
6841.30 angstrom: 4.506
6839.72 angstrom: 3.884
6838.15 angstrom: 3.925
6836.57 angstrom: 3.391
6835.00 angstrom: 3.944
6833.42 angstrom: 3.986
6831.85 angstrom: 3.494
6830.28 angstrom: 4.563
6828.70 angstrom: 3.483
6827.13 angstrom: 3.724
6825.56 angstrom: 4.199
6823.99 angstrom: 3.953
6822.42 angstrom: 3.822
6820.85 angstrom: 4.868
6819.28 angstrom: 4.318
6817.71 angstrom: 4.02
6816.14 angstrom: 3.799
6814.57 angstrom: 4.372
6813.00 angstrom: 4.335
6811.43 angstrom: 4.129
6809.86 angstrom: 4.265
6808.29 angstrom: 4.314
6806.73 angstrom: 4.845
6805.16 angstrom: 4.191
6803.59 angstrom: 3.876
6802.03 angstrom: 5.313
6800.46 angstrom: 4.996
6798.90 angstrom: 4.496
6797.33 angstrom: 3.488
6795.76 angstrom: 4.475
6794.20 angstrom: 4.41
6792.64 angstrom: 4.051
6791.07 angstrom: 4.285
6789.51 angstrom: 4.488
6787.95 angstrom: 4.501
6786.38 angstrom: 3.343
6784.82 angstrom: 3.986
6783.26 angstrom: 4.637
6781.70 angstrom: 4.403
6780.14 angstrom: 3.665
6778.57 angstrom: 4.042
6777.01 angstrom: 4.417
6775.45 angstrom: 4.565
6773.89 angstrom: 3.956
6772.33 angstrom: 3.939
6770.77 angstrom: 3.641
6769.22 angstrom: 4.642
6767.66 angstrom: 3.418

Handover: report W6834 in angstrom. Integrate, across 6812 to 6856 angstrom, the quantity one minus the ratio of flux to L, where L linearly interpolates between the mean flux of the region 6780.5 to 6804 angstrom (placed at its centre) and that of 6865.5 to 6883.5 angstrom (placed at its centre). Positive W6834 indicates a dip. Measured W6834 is 2.8 angstrom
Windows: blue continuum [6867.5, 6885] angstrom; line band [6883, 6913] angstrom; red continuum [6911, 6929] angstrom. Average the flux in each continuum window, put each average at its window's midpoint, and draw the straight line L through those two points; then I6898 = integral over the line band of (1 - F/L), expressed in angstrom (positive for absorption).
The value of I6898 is -2.6 angstrom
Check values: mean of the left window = 4.4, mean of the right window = 3.93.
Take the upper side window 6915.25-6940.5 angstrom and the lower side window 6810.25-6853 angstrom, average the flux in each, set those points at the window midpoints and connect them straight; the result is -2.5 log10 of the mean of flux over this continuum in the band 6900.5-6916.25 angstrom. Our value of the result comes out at -0.11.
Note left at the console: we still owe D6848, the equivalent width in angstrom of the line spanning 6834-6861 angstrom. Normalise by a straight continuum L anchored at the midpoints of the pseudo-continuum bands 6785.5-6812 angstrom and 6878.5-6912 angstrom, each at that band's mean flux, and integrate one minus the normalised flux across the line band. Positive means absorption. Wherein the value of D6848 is 1.4 angstrom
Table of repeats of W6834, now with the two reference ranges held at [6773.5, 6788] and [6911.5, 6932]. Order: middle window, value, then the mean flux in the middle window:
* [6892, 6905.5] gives -1.26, 4.35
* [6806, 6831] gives -0.61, 4.19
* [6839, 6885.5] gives -3.52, 4.33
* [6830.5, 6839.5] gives 0.57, 3.81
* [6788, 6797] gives -0.42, 4.31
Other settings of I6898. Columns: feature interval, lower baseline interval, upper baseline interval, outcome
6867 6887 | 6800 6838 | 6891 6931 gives -1.01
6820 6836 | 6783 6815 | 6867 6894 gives 1.36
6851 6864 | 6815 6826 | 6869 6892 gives -0.56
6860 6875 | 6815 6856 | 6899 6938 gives -0.42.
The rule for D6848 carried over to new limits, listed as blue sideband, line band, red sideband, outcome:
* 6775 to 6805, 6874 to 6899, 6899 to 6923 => -1.3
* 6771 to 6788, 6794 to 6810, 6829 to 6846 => -1.5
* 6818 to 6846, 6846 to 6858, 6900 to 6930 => -0.7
